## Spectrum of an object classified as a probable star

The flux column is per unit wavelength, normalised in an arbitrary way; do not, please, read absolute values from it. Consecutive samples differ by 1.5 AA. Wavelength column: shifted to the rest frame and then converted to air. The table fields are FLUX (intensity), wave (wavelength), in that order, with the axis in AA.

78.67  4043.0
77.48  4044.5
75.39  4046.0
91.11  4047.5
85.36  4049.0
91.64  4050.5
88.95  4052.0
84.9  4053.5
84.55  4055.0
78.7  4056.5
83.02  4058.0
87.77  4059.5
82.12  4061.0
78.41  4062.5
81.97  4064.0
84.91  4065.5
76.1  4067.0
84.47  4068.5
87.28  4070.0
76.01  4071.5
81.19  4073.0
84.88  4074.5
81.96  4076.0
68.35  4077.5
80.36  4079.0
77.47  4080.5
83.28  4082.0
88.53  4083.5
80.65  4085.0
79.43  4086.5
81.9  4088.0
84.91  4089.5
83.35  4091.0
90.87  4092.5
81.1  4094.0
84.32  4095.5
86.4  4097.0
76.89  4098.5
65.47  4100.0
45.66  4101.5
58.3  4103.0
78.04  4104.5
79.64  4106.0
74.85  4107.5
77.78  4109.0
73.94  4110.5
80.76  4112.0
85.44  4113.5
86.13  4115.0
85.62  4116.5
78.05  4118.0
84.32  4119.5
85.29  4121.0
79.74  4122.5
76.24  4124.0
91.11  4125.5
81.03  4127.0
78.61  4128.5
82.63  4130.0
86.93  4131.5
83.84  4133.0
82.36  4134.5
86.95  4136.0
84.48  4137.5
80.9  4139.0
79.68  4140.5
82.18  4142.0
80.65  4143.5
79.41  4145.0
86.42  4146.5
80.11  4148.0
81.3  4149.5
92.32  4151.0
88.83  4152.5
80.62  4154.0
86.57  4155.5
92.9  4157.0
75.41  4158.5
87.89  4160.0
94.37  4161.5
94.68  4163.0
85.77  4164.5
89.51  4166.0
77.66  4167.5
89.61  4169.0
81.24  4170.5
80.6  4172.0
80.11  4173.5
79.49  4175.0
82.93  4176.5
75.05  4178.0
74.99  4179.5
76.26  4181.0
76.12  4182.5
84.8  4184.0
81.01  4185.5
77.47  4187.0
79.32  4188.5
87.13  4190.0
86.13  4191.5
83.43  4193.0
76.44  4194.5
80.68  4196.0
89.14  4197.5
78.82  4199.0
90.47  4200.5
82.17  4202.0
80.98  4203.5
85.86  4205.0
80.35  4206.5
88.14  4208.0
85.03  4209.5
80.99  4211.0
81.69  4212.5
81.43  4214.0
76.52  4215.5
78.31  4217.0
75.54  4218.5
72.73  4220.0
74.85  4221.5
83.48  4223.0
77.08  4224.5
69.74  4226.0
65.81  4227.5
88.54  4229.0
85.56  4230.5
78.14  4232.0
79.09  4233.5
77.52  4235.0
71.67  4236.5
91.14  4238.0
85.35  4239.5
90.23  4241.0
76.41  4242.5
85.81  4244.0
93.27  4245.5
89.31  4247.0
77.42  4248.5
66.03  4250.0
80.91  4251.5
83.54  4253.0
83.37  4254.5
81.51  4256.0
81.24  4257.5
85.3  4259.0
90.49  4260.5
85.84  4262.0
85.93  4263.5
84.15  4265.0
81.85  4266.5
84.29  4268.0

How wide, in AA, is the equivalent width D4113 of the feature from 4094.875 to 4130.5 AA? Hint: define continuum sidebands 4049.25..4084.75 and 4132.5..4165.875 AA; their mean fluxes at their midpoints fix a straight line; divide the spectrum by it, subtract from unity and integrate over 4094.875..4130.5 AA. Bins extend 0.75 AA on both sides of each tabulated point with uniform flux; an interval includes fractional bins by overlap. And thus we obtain 2.45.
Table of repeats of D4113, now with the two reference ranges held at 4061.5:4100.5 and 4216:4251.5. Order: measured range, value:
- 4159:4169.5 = -1.01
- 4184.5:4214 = -1.04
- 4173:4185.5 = 0.22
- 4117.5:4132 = -0.28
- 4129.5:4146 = -0.43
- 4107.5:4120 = -0.02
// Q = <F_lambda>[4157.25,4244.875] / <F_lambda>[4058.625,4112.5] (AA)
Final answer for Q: 1.0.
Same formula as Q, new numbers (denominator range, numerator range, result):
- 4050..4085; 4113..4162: 1.02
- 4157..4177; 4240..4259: 0.97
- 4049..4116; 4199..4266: 1.01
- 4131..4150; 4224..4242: 0.97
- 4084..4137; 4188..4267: 1.02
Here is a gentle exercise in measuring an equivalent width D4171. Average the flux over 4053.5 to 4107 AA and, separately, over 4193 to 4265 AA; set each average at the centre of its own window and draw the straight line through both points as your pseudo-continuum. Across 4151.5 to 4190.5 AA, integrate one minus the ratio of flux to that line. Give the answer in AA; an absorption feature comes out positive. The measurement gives -1.11 AA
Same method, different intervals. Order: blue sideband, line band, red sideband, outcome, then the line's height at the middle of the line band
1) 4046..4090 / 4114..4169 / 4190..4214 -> -0.8 AA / 83.1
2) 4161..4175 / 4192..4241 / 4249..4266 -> 1.8 AA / 83.8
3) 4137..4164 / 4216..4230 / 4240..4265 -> 1.3 AA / 84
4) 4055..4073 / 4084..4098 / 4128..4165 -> -0.1 AA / 82.9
